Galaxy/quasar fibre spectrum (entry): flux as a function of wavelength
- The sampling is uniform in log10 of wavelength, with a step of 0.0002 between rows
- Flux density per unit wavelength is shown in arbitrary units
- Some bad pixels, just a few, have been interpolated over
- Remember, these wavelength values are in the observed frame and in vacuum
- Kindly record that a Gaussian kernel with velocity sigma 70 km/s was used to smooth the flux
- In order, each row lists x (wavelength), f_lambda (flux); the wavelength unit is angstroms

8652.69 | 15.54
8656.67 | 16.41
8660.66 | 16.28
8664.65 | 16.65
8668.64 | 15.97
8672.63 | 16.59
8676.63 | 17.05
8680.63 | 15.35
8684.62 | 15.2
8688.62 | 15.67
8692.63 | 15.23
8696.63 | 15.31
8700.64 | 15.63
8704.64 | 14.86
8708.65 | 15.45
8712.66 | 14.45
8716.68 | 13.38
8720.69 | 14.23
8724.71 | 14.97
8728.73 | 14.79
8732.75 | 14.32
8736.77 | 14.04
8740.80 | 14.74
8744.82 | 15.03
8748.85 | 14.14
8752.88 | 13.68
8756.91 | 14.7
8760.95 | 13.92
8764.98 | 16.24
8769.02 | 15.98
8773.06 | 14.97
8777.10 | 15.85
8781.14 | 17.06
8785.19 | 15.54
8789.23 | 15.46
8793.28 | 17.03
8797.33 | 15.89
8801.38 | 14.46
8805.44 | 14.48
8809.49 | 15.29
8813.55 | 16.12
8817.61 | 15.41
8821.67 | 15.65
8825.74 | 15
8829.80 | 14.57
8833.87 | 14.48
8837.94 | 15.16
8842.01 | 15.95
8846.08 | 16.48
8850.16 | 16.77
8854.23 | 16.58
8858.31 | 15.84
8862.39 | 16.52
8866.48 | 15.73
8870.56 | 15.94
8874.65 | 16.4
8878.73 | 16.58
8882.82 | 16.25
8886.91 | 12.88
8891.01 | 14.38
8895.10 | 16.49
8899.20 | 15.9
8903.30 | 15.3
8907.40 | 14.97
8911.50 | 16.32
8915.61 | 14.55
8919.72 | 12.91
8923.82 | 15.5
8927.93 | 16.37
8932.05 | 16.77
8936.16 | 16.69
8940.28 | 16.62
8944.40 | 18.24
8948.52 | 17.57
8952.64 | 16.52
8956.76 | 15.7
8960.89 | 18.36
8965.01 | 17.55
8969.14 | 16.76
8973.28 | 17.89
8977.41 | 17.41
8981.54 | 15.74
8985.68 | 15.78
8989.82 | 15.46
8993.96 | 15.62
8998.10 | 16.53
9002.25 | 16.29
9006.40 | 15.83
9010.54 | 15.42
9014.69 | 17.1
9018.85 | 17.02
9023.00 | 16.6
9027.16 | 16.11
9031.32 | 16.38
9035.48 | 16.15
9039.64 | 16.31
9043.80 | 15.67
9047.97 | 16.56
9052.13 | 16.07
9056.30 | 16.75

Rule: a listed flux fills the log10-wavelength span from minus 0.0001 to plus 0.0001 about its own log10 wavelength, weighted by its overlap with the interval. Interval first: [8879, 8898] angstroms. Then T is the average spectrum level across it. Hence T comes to 15.2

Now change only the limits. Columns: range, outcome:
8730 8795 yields 15.2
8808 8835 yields 15.2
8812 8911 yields 15.6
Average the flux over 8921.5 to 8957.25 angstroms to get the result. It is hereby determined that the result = 16.7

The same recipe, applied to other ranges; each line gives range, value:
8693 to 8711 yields 15.3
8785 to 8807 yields 15.5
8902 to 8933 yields 15.3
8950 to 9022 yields 16.5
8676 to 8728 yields 15.1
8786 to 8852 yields 15.5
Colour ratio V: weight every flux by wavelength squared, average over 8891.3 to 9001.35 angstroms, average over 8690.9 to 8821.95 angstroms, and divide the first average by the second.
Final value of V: 1.12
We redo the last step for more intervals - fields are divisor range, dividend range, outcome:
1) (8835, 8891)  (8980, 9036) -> 1.05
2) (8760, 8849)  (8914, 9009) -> 1.09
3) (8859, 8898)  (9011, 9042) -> 1.08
